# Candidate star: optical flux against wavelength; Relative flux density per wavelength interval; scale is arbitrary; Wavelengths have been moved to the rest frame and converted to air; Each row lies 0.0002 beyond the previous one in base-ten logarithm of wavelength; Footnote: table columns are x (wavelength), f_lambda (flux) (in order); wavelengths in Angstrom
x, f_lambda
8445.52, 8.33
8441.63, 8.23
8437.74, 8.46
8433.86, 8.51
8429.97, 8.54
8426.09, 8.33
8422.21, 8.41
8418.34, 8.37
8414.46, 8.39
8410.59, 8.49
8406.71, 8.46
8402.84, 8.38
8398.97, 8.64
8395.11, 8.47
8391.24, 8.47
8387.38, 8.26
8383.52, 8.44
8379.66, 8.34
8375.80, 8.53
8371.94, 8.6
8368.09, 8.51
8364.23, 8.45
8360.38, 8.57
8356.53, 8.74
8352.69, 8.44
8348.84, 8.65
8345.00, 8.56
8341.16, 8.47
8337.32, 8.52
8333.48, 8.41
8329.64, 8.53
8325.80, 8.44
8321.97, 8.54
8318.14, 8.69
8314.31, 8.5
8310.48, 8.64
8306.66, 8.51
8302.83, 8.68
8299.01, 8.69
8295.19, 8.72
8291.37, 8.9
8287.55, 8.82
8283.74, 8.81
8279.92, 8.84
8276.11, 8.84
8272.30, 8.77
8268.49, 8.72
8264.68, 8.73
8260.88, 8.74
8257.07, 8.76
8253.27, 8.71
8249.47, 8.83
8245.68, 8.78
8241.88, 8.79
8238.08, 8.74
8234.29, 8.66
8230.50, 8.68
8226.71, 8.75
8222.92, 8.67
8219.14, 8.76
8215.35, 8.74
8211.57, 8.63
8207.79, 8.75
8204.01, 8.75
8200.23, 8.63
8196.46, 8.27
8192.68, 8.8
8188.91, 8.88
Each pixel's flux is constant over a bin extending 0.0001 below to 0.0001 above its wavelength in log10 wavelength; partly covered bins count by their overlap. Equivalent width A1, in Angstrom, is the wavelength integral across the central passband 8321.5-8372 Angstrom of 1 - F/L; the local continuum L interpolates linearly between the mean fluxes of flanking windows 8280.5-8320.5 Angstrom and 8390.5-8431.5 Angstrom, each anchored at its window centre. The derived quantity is 0.4 Angstrom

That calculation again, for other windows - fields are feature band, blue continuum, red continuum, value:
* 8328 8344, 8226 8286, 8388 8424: 0.20 Angstrom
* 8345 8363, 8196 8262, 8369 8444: -0.15 Angstrom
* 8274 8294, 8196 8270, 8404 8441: -0.46 Angstrom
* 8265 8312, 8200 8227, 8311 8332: -0.83 Angstrom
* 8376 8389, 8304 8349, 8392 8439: 0.17 Angstrom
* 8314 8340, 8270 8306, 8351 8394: 0.37 Angstrom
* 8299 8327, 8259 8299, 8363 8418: 0.33 Angstrom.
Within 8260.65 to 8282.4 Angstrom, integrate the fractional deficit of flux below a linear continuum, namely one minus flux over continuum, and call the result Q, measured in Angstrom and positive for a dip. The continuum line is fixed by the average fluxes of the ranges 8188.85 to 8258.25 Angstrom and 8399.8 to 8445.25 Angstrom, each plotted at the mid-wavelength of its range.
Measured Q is -0.3 Angstrom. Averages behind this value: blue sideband 8.71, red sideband 8.42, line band 8.78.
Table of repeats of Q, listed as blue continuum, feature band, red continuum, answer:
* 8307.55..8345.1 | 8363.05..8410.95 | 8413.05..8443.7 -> -0.1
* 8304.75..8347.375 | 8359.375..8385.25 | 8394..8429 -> 0.0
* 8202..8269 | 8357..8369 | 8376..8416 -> -0.1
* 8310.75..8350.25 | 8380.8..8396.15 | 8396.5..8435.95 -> 0.1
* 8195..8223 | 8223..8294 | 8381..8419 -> -1.4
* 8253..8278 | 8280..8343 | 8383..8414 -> 0.2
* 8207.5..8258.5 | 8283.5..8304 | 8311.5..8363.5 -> -0.4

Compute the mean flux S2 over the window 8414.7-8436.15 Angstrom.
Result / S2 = 8.43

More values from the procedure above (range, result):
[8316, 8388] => 8.51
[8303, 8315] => 8.57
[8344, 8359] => 8.6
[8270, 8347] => 8.64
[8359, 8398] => 8.47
